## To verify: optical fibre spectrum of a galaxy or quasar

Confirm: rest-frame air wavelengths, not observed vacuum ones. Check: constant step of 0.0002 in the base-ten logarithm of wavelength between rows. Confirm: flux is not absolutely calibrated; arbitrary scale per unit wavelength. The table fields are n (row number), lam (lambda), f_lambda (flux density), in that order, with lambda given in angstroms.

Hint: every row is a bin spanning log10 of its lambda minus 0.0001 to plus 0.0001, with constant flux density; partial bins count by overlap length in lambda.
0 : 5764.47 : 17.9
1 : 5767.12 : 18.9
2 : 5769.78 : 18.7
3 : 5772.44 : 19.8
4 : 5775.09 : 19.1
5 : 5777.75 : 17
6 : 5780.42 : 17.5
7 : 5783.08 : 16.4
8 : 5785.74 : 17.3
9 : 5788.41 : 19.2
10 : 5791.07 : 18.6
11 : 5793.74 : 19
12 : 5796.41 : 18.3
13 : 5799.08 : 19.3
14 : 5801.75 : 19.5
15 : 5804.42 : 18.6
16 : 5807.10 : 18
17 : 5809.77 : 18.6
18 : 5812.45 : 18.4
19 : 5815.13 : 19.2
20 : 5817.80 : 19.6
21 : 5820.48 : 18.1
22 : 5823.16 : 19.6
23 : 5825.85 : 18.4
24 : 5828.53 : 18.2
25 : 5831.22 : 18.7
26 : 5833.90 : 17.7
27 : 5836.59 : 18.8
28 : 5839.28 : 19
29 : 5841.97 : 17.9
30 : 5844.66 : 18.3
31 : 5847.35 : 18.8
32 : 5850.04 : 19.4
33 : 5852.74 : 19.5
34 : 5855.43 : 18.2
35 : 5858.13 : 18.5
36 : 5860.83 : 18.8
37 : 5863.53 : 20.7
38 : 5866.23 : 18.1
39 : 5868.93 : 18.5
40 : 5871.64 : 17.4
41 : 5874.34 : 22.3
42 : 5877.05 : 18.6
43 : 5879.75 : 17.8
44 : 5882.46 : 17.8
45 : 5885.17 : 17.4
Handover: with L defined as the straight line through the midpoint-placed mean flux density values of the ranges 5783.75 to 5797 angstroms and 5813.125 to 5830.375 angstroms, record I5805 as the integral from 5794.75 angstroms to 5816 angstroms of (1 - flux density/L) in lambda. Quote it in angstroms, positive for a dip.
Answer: -0.2 angstroms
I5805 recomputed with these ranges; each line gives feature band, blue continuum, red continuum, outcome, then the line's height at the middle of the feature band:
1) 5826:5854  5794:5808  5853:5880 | 0.40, 18.9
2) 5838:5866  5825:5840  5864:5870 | -0.47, 18.6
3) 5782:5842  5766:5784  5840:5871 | -0.29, 18.5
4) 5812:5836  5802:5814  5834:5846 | -0.27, 18.5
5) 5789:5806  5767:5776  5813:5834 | 0.06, 19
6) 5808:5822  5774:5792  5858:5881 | -0.38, 18.3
